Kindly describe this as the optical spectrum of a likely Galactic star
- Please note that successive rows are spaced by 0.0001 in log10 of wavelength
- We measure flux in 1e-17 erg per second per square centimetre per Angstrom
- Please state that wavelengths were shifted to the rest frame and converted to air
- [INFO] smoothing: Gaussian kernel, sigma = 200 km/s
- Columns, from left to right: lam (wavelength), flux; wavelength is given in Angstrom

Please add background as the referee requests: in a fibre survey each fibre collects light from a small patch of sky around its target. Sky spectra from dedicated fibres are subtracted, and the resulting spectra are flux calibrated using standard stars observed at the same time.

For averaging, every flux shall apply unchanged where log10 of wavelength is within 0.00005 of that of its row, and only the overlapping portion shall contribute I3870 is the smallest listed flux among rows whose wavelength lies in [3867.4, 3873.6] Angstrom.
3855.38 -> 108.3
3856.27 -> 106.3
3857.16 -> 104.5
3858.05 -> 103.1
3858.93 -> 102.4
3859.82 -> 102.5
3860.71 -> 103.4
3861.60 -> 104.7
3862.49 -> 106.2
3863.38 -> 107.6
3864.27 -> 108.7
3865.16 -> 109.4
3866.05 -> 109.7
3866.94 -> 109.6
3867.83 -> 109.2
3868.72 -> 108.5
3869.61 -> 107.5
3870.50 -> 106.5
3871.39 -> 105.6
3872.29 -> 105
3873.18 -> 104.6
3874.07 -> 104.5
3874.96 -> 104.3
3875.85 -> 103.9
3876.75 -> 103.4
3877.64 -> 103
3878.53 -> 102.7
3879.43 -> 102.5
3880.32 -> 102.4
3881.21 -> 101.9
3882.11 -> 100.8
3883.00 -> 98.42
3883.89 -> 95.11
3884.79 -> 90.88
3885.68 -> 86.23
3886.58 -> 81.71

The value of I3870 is 104.6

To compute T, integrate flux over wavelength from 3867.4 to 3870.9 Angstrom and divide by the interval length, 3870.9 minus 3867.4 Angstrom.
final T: 108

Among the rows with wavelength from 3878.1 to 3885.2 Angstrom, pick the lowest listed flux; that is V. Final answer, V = 90.88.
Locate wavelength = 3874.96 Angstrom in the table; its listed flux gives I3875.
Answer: 104.3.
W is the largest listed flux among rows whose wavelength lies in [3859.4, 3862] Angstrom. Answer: 104.7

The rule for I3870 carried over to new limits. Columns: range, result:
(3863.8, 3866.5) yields 108.7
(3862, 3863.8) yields 106.2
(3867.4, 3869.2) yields 108.5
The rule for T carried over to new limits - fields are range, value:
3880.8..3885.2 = 97.4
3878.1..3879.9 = 102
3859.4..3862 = 103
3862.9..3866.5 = 109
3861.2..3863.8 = 106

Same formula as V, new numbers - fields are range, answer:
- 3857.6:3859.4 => 102.4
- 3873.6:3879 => 102.7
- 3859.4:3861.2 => 102.5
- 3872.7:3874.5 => 104.5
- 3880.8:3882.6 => 100.8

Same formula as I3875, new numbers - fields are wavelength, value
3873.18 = 104.6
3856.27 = 106.3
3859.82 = 102.5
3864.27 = 108.7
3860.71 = 103.4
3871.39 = 105.6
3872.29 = 105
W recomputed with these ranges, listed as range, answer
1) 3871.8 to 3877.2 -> 105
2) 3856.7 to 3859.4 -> 104.5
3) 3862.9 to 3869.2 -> 109.7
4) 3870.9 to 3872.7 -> 105.6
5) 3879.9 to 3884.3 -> 102.4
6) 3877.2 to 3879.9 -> 103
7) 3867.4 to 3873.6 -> 109.2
